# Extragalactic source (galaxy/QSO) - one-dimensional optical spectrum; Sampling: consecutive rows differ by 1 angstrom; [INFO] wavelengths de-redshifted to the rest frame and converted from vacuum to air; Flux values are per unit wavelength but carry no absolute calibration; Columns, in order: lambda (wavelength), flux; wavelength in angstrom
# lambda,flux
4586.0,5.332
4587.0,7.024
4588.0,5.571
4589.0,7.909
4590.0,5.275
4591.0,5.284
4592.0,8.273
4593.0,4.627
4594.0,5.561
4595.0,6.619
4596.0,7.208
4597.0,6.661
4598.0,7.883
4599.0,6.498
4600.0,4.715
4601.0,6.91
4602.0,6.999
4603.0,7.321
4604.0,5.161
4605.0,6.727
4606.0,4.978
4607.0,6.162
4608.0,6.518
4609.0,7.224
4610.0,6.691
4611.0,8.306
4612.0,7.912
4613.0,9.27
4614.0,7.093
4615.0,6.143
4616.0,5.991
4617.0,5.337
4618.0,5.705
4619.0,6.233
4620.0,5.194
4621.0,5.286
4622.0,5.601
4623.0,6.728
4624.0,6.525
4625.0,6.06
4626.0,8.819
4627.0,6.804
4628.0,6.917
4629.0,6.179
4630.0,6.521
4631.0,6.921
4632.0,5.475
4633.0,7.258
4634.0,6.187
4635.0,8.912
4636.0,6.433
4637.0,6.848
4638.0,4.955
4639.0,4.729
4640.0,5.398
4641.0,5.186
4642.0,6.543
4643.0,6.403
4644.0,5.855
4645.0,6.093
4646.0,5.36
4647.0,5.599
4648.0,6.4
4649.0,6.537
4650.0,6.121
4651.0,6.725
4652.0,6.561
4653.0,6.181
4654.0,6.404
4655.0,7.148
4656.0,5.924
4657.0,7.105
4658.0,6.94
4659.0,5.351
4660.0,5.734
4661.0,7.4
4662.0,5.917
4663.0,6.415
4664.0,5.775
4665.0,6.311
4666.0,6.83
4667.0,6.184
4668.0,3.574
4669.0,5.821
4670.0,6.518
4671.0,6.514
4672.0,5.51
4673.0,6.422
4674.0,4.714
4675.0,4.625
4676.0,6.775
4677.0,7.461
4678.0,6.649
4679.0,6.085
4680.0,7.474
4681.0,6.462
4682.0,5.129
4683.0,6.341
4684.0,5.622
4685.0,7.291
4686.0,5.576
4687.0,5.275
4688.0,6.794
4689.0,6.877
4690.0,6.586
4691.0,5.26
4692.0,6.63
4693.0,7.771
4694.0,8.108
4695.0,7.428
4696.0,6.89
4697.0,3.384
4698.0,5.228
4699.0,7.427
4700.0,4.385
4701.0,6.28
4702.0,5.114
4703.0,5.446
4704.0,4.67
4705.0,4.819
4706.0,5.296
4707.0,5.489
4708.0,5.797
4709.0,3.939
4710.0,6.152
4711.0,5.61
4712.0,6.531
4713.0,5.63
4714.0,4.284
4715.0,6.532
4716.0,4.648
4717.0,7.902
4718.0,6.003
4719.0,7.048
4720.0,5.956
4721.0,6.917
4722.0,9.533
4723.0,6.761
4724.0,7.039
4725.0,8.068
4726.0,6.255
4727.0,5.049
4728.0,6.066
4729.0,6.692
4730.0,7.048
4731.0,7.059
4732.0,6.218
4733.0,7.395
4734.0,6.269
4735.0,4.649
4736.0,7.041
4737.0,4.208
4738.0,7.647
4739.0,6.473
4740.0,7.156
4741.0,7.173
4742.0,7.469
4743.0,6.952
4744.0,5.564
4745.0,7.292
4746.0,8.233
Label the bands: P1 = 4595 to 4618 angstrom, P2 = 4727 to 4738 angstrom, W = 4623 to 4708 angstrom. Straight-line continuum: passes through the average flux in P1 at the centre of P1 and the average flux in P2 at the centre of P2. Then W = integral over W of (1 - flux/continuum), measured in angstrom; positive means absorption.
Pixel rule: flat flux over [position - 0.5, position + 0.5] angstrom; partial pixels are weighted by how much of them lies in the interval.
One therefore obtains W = 4.0 angstrom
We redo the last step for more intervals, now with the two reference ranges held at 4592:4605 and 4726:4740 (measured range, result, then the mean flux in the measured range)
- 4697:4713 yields 2.3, 5.42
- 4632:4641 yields 0.2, 6.23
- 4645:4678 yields 1.2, 6.16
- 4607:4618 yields -0.9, 6.95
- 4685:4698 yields 0.0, 6.37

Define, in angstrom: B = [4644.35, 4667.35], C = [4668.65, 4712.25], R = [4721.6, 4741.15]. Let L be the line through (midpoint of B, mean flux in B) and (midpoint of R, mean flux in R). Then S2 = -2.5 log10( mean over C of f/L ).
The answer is 0.081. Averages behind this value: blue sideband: 6.3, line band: 6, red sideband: 6.67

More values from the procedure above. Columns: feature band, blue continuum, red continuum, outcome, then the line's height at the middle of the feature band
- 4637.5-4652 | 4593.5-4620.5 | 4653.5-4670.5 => 0.08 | 6.31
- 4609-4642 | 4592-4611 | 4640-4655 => -0.03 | 6.3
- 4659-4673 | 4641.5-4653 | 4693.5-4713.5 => 0.00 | 6.03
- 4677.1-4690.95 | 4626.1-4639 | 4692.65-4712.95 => -0.06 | 6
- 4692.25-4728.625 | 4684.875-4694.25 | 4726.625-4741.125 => 0.07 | 6.48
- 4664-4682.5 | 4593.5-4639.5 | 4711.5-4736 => 0.08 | 6.51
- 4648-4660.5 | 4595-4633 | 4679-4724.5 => -0.01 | 6.36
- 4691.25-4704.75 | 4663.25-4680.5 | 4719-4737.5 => 0.05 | 6.31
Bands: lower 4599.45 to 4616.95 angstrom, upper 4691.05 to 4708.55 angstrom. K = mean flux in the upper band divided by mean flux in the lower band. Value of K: 0.88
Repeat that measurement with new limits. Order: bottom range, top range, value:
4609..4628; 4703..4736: 0.92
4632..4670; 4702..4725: 0.97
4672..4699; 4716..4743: 1.07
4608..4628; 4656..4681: 0.92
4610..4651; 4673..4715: 0.93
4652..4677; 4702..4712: 0.87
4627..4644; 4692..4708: 0.93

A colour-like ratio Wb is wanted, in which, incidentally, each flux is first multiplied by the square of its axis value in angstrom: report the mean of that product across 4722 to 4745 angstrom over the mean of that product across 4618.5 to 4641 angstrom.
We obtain 1.1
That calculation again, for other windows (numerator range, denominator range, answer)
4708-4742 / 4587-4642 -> 1.04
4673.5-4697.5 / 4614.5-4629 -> 1.04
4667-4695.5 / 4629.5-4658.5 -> 1.01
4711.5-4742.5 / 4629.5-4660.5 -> 1.08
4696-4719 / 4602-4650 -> 0.90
